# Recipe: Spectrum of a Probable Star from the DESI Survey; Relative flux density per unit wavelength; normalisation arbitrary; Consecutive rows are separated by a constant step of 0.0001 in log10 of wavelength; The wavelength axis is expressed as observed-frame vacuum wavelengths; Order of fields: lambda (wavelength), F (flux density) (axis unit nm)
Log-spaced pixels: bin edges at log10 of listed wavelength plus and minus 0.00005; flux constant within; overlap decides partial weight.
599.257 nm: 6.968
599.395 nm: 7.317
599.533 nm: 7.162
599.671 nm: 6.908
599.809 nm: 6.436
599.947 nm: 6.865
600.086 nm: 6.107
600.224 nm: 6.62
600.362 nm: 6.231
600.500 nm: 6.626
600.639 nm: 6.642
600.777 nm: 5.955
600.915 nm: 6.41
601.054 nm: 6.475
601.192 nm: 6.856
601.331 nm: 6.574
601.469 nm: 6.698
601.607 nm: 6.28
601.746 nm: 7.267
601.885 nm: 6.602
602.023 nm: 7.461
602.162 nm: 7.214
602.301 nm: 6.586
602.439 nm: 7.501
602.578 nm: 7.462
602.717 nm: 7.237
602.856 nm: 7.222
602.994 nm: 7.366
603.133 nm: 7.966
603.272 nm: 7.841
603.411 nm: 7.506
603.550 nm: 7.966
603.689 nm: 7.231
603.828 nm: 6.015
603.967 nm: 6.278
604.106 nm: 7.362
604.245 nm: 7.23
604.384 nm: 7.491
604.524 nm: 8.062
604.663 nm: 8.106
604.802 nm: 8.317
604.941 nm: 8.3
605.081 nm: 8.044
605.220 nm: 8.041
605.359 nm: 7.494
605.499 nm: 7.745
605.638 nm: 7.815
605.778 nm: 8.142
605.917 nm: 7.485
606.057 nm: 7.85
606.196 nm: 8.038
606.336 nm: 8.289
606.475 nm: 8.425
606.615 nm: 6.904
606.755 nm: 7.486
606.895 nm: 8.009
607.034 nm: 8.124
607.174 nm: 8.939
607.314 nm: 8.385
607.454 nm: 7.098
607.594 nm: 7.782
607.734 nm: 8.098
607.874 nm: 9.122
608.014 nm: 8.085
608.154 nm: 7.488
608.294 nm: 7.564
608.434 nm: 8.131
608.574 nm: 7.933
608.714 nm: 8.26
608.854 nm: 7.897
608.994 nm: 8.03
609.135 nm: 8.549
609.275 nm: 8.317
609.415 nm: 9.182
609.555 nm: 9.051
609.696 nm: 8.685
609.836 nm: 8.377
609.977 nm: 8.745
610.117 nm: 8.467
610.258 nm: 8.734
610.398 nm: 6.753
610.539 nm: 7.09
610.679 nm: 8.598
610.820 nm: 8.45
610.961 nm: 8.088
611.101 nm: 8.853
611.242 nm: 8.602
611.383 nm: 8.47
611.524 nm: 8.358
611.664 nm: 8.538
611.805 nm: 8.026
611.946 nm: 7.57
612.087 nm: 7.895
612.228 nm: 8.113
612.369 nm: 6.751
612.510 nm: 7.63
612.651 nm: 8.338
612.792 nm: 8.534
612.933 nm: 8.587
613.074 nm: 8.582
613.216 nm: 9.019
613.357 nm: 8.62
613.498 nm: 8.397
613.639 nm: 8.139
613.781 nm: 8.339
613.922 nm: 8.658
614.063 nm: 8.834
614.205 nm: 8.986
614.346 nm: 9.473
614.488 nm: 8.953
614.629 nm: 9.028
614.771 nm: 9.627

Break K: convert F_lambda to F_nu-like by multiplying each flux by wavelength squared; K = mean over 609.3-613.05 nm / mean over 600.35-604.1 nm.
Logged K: 1.22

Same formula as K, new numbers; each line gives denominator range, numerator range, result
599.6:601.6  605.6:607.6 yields 1.24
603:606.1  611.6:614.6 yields 1.13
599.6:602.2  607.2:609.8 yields 1.27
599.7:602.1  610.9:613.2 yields 1.29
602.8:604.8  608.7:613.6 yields 1.14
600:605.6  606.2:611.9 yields 1.17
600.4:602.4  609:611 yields 1.28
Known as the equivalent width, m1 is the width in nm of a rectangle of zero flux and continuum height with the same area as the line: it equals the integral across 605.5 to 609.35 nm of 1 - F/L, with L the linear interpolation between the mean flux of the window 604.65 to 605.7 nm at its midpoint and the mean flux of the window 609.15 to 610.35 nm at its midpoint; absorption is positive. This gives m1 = 0.14 nm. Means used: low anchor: 7.98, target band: 8.01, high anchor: 8.66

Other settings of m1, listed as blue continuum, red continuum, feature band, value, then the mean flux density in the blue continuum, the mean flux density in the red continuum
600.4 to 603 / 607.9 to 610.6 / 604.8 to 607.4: -0.12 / 6.85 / 8.2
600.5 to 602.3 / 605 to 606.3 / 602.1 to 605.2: -0.07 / 6.69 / 7.86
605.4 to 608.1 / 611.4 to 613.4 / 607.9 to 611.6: -0.08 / 7.98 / 8.18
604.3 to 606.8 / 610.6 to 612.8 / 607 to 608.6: -0.02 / 7.89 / 8.16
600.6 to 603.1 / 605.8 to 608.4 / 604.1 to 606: -0.08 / 6.9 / 7.96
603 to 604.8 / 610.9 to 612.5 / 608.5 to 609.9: -0.10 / 7.45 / 8.1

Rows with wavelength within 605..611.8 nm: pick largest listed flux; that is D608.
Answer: 9.182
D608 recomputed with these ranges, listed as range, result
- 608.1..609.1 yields 8.26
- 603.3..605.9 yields 8.317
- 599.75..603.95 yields 7.966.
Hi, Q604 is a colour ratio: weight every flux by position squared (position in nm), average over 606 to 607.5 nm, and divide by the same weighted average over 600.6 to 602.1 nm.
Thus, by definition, 1.22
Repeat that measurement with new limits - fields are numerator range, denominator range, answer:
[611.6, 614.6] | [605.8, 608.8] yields 1.07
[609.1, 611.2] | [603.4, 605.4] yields 1.13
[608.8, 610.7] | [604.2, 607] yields 1.07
